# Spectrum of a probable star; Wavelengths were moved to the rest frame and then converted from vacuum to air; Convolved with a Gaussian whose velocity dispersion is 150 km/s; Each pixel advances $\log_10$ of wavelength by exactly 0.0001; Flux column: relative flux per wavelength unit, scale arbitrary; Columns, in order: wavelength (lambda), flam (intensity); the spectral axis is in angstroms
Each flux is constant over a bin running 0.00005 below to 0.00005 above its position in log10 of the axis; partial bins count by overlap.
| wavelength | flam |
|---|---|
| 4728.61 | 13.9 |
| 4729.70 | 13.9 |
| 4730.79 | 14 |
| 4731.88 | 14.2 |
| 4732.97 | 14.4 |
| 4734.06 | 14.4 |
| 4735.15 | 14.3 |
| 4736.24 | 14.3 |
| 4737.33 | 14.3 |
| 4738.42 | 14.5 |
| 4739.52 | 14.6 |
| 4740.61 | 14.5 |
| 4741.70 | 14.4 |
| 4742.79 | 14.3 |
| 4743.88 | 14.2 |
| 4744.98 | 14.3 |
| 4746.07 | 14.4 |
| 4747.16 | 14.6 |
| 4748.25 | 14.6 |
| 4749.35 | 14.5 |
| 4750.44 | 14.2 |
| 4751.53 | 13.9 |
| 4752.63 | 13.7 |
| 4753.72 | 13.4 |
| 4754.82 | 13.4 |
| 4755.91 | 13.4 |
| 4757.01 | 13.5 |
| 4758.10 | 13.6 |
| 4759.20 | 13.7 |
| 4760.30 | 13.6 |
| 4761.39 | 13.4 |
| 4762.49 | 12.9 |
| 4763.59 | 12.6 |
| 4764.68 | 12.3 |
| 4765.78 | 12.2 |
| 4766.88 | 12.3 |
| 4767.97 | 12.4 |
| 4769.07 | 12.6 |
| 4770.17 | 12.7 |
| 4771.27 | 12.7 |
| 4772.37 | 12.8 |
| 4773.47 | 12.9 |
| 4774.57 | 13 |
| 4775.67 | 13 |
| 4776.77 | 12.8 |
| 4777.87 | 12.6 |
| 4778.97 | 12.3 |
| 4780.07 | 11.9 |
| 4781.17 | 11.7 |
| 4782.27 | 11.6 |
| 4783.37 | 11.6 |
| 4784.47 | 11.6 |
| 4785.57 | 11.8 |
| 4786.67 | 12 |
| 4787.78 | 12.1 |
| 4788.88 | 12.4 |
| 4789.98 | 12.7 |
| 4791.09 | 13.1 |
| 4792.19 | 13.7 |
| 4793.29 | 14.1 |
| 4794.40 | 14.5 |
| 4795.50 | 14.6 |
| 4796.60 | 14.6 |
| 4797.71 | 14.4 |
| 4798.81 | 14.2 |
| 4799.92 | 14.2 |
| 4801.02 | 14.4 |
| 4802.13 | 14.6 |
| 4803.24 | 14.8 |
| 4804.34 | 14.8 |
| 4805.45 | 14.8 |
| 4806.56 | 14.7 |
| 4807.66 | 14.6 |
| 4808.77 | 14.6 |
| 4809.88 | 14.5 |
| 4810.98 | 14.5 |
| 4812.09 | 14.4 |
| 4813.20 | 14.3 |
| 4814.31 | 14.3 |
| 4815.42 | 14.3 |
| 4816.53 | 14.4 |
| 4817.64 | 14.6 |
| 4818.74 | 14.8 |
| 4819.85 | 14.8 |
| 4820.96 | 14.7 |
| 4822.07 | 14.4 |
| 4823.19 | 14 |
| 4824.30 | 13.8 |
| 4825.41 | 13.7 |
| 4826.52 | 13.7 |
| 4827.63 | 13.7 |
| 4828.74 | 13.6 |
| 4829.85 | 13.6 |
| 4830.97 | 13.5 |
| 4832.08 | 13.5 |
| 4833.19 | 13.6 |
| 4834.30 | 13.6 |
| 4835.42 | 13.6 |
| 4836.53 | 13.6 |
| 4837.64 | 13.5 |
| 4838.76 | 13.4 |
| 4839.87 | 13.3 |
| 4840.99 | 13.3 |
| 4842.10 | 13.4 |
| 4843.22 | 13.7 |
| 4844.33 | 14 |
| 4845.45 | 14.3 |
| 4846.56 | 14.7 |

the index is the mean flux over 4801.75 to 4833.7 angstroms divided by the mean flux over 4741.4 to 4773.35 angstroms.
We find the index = 1.06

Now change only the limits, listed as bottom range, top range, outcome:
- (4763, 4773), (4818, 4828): 1.13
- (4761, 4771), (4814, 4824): 1.15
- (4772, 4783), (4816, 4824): 1.17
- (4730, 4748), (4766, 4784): 0.87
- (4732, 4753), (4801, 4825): 1.01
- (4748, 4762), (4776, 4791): 0.88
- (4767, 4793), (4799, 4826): 1.16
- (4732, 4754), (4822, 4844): 0.95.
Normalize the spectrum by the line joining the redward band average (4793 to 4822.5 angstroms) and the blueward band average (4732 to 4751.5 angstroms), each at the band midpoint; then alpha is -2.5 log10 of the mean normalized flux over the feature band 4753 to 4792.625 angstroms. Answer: 0.14 mag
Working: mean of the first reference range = 14.4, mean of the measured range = 12.7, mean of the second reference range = 14.5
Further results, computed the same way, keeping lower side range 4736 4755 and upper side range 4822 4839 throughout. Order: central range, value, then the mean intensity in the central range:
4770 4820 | 0.026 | 13.6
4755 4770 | 0.093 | 13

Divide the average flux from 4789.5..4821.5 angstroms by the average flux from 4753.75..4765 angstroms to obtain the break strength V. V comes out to 1.08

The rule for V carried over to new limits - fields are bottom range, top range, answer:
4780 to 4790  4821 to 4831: 1.16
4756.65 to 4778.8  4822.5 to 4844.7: 1.06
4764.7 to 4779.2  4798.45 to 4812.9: 1.15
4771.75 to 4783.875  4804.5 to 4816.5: 1.17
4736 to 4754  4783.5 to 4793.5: 0.88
